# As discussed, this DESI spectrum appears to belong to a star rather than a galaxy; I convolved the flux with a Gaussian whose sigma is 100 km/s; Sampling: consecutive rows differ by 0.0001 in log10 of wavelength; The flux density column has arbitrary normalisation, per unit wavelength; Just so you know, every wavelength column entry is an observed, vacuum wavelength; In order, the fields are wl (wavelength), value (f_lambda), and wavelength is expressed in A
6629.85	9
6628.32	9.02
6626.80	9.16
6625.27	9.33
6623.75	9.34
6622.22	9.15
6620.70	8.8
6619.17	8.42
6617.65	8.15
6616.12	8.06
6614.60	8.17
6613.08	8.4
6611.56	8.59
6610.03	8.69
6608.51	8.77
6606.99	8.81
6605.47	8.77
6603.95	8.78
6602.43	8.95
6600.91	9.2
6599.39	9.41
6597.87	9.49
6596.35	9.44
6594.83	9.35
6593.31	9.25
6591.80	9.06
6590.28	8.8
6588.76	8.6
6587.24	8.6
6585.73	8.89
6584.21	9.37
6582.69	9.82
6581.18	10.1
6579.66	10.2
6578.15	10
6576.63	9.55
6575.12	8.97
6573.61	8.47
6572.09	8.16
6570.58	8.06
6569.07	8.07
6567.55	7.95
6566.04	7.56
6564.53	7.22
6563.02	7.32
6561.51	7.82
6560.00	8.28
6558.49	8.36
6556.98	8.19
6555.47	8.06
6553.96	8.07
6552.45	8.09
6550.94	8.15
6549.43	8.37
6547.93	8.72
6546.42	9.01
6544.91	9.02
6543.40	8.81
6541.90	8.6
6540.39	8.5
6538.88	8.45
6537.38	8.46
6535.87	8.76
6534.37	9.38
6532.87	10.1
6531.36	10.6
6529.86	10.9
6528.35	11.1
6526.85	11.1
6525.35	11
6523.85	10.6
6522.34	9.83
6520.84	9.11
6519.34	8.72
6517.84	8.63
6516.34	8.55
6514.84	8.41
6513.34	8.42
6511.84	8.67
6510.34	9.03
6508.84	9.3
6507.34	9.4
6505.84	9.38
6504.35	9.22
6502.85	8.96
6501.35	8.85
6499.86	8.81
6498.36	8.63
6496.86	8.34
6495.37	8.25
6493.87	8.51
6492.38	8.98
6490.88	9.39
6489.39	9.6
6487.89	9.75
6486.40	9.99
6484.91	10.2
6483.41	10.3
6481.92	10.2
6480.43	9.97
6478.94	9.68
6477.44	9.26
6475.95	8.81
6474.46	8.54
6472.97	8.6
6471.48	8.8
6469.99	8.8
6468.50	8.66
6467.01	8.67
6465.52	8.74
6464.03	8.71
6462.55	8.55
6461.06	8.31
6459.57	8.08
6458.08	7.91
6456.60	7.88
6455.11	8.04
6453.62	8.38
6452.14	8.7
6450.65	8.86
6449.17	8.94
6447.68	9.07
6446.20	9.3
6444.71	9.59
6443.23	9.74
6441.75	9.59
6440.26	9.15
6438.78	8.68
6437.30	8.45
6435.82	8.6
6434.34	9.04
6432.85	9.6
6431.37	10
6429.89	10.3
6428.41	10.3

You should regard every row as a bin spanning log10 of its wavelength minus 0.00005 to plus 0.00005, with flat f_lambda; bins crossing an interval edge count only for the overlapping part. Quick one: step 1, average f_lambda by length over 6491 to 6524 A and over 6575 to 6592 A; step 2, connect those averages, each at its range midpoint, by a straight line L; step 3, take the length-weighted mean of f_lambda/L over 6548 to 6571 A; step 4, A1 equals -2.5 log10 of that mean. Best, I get 0.154 mag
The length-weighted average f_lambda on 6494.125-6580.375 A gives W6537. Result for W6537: 8.88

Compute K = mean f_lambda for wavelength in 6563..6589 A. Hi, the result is 8.76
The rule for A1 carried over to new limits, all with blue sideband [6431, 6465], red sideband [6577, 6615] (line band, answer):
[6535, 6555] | 0.06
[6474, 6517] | -0.03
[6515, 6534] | -0.11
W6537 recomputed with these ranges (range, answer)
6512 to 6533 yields 9.75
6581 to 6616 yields 8.98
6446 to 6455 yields 8.79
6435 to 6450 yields 9.11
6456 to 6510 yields 9.01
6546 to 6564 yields 8.18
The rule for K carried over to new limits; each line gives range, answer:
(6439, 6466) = 8.75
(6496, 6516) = 8.87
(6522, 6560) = 9.18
